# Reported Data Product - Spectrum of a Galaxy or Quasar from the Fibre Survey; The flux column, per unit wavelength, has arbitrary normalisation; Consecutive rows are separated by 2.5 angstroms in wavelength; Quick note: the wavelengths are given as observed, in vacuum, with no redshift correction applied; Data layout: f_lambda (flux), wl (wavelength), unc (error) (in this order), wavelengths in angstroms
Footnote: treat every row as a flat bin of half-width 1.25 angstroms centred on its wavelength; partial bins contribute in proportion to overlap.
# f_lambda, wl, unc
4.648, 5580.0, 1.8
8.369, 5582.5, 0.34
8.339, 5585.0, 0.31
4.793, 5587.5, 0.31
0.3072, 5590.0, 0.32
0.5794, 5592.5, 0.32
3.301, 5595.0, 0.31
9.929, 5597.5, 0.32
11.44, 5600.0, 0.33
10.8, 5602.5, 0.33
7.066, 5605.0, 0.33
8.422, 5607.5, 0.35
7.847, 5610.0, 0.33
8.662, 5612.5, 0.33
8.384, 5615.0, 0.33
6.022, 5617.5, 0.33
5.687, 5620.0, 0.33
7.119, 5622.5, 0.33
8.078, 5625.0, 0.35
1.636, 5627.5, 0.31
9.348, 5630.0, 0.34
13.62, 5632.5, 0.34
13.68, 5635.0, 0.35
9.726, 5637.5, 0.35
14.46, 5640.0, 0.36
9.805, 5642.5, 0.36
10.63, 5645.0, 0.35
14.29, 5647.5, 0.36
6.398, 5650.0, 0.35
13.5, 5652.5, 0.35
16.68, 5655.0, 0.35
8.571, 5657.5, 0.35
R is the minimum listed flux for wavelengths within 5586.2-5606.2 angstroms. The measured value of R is 0.3072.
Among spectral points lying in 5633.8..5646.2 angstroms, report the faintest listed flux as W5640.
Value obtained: 9.726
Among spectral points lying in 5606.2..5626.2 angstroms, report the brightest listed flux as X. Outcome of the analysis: 8.662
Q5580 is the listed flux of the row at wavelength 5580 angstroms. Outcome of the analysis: 4.648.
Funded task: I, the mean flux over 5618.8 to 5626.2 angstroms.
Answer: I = 6.96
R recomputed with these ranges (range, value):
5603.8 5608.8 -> 7.066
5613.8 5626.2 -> 5.687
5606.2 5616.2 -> 7.847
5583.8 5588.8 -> 4.793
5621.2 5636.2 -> 1.636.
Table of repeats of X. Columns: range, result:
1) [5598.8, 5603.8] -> 11.44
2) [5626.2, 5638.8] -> 13.68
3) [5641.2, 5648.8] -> 14.29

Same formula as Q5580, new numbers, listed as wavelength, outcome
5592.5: 0.5794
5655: 16.68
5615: 8.384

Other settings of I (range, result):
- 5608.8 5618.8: 7.72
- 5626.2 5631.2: 5.48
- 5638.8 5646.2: 11.6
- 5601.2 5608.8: 8.77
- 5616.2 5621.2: 5.88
